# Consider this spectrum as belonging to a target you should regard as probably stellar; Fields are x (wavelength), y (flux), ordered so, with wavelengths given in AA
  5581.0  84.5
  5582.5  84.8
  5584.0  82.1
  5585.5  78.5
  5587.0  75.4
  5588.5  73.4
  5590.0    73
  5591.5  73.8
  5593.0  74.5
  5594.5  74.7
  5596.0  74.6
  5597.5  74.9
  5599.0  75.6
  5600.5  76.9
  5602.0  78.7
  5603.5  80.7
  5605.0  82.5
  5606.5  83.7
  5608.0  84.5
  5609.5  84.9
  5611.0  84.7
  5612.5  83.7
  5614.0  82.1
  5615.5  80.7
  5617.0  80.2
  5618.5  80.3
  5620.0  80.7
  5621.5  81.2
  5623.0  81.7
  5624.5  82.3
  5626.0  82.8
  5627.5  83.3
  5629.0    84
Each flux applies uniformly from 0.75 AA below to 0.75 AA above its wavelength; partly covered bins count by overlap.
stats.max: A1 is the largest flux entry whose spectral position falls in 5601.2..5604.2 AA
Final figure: 80.7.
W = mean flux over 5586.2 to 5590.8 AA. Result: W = 74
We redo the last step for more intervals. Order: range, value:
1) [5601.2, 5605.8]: 80.6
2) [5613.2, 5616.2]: 81.5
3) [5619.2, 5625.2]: 81.5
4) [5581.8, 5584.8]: 83.3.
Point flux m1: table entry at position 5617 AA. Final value 80.2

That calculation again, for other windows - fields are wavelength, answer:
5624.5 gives 82.3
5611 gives 84.7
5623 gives 81.7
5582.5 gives 84.8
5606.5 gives 83.7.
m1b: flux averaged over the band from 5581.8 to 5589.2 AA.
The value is 78.8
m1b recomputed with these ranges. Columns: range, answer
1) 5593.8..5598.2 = 74.7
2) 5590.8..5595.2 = 74.3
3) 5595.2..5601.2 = 75.5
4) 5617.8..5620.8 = 80.5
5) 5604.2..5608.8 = 83.5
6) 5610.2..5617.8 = 82.3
